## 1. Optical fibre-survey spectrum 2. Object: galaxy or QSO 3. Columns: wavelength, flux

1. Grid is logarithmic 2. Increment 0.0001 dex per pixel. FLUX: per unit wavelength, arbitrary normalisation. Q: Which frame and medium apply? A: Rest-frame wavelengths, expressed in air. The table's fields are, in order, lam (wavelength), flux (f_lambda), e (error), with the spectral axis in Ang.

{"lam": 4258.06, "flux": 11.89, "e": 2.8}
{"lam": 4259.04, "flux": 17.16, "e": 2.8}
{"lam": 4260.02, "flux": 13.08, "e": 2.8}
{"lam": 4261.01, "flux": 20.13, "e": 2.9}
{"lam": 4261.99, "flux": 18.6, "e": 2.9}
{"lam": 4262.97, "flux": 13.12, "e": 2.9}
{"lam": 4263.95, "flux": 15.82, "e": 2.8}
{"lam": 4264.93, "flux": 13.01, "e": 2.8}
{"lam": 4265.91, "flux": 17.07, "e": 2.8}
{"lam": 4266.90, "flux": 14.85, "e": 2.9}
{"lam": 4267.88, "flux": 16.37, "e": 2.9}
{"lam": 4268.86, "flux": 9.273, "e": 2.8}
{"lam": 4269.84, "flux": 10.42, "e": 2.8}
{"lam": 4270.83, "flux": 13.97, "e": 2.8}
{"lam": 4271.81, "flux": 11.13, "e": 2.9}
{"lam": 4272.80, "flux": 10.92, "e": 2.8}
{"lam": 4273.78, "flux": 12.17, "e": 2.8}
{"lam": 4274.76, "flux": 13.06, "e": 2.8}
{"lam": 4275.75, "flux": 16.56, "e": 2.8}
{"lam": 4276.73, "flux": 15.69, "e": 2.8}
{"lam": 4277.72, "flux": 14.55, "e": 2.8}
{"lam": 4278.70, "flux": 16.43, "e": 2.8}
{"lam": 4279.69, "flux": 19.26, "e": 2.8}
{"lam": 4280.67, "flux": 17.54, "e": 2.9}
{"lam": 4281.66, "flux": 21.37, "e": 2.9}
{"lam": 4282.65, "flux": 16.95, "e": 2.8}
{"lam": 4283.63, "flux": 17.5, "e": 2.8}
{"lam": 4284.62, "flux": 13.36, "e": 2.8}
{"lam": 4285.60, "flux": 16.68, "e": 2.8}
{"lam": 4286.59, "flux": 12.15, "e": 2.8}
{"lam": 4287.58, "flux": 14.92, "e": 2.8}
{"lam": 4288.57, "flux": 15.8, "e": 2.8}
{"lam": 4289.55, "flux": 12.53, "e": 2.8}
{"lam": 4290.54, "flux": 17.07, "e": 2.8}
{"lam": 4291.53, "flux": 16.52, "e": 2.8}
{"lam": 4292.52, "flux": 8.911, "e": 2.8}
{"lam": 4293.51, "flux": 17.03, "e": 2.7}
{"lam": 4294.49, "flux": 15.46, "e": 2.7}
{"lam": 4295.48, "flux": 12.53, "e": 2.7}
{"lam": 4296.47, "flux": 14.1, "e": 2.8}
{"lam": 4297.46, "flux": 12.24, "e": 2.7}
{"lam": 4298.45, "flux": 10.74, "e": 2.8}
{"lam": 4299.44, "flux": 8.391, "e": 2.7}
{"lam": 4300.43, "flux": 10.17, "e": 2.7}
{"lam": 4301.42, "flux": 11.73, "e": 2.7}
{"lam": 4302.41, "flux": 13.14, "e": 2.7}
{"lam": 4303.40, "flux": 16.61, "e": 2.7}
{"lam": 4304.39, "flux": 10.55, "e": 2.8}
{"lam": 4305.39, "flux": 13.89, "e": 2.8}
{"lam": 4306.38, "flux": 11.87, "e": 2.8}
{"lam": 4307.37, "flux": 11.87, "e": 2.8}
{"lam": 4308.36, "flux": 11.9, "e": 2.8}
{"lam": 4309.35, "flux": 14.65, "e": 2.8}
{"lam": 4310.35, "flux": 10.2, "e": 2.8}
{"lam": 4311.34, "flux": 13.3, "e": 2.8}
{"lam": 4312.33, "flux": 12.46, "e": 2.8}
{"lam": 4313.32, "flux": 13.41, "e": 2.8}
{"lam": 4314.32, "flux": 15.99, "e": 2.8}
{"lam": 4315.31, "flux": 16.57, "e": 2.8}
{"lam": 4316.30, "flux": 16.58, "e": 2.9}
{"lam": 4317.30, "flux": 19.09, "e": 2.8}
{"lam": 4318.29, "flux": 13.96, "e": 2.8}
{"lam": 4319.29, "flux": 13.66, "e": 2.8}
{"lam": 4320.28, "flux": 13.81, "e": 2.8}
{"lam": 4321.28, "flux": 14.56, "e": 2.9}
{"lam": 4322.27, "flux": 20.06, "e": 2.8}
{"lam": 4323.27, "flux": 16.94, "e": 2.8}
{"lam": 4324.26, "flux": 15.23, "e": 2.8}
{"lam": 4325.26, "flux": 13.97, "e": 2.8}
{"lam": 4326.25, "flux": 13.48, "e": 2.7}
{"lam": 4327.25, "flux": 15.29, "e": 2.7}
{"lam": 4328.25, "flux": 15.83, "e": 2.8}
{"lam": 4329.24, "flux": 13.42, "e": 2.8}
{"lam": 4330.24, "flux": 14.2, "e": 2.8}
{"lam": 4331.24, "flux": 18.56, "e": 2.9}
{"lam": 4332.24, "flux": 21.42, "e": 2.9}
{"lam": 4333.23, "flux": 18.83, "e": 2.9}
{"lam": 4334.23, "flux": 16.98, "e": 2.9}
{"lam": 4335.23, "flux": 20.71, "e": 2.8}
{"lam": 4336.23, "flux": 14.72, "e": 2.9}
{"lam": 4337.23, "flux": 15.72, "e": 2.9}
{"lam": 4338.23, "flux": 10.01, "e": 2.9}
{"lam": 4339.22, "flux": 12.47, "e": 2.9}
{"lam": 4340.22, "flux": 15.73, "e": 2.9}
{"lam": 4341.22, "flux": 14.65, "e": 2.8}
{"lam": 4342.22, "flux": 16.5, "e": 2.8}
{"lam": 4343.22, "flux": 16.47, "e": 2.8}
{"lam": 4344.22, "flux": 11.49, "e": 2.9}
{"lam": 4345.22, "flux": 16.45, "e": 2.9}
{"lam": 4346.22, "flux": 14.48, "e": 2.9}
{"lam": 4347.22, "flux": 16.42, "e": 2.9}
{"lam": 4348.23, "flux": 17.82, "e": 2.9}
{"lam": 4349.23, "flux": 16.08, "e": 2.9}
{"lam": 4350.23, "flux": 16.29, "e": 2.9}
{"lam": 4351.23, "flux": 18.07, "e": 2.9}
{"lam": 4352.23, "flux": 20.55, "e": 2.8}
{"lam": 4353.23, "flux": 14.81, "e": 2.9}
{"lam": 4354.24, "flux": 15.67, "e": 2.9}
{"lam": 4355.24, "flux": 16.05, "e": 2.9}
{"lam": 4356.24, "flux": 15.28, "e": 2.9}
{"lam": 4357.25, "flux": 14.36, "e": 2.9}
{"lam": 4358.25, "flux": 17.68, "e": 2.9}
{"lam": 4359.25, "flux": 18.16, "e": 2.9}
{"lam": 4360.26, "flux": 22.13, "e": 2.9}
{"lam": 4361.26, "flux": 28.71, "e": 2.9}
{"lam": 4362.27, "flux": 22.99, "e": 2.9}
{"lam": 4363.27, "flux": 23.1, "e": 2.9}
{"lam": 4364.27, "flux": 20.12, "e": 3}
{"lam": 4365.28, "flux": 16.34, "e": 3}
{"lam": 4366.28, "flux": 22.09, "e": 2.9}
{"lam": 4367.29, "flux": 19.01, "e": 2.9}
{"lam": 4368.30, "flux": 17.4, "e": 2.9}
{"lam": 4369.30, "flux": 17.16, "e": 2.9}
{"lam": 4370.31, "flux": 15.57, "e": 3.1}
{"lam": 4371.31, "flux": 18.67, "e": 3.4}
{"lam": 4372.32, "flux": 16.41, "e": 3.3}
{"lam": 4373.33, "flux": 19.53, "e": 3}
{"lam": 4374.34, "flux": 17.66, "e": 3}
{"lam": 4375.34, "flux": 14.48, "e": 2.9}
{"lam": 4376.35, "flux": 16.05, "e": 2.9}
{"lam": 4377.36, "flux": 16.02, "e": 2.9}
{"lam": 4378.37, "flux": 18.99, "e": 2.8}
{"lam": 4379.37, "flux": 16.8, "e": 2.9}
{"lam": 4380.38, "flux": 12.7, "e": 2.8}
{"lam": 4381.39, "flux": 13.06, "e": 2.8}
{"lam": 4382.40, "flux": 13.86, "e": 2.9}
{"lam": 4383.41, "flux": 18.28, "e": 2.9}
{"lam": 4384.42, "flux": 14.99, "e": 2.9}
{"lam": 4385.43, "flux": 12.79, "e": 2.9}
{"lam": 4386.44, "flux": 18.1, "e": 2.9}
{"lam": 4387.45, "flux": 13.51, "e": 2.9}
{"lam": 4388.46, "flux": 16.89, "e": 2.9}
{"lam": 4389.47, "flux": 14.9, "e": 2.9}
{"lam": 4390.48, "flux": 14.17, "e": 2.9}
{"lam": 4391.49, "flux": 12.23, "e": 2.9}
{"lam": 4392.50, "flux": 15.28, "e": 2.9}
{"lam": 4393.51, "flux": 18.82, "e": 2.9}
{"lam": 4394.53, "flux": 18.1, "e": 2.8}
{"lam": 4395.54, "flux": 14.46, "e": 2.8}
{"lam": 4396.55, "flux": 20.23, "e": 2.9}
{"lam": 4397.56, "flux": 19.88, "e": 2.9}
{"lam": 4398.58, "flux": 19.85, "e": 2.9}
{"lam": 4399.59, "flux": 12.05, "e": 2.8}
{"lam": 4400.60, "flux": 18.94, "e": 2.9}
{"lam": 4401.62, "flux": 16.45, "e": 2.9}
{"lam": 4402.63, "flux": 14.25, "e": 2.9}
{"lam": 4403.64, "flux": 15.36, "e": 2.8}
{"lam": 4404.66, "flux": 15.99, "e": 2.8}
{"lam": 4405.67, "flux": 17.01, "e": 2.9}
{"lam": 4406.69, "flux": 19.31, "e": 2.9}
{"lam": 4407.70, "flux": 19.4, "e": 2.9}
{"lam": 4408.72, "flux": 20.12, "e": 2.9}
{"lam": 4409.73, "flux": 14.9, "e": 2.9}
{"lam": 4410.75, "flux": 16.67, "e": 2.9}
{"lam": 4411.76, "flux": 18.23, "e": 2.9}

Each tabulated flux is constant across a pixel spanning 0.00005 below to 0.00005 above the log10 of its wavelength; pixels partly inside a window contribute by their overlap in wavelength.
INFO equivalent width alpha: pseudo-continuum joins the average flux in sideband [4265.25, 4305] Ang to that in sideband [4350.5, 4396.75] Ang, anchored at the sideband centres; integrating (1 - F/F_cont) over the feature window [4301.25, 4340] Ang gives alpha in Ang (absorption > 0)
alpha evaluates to 1.3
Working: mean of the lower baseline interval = 14.1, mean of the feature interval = 14.8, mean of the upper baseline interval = 17.2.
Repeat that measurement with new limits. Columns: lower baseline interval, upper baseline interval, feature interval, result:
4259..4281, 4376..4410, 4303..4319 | 1.4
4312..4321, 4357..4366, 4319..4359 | 4.2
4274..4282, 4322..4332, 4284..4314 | 5.6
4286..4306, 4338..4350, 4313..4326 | -1.4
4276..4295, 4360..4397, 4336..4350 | 1.5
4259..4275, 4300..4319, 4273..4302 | -1.4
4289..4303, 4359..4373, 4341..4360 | 2.1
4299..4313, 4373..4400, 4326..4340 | -2.5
